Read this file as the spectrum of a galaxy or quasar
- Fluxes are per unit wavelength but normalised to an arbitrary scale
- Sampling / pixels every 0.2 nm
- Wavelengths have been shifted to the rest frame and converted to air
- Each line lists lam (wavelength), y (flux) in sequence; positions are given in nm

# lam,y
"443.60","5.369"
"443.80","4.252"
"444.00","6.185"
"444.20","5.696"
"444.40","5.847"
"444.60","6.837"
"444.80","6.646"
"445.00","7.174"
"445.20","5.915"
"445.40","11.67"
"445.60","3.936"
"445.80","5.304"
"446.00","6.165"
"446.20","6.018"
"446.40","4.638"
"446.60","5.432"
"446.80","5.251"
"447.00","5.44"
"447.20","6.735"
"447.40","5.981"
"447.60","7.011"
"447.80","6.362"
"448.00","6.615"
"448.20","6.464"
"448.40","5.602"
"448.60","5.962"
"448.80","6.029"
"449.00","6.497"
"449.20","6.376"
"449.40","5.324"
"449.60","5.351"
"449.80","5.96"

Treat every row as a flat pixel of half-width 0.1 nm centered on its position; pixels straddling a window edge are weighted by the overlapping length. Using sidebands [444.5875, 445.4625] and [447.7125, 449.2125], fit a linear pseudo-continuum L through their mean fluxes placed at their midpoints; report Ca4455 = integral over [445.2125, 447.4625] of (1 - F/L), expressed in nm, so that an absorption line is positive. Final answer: 0.323 nm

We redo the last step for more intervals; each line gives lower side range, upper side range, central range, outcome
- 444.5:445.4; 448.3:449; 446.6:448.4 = 0.05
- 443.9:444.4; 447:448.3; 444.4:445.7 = -0.19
